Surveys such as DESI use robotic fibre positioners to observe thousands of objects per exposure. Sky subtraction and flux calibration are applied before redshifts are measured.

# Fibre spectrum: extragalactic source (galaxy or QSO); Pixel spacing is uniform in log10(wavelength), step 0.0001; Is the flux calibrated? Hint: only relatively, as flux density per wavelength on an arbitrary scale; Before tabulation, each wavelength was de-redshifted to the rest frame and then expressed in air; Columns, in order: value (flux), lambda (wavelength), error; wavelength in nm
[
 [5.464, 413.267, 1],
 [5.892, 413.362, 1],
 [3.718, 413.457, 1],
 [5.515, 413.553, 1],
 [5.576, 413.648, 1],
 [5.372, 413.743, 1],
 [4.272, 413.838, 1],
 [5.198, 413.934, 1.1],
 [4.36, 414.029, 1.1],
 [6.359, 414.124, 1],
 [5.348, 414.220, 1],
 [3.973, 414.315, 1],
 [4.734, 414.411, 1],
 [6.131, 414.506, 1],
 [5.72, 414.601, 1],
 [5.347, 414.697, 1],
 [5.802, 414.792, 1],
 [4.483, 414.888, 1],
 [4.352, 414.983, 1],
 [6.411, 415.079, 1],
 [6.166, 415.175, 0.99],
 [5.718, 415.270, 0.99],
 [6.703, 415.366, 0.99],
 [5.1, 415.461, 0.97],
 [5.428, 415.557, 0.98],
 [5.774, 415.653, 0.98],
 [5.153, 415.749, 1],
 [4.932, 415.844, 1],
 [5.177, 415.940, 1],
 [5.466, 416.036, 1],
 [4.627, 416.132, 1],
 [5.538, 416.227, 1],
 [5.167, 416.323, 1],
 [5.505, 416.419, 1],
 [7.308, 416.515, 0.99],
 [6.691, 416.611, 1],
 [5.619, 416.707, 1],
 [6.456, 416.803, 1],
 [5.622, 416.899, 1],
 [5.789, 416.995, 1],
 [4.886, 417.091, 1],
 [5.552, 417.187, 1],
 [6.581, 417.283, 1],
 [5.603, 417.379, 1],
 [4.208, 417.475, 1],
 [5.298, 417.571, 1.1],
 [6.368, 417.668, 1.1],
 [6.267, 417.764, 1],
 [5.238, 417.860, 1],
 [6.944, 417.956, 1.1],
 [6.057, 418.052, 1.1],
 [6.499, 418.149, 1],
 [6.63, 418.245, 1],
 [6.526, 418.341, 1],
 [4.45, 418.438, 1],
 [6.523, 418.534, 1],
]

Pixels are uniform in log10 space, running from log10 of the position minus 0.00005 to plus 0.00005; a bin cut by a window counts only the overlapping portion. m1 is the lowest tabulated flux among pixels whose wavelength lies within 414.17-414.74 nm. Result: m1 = 3.973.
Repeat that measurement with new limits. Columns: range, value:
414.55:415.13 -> 4.352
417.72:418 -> 5.238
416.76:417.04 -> 5.622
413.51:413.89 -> 4.272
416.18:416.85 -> 5.167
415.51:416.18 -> 4.627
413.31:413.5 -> 3.718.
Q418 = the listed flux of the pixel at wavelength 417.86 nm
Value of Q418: 5.238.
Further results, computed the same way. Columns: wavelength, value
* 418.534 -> 6.523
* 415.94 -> 5.177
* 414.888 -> 4.483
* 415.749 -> 5.153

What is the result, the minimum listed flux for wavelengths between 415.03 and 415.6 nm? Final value 5.1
